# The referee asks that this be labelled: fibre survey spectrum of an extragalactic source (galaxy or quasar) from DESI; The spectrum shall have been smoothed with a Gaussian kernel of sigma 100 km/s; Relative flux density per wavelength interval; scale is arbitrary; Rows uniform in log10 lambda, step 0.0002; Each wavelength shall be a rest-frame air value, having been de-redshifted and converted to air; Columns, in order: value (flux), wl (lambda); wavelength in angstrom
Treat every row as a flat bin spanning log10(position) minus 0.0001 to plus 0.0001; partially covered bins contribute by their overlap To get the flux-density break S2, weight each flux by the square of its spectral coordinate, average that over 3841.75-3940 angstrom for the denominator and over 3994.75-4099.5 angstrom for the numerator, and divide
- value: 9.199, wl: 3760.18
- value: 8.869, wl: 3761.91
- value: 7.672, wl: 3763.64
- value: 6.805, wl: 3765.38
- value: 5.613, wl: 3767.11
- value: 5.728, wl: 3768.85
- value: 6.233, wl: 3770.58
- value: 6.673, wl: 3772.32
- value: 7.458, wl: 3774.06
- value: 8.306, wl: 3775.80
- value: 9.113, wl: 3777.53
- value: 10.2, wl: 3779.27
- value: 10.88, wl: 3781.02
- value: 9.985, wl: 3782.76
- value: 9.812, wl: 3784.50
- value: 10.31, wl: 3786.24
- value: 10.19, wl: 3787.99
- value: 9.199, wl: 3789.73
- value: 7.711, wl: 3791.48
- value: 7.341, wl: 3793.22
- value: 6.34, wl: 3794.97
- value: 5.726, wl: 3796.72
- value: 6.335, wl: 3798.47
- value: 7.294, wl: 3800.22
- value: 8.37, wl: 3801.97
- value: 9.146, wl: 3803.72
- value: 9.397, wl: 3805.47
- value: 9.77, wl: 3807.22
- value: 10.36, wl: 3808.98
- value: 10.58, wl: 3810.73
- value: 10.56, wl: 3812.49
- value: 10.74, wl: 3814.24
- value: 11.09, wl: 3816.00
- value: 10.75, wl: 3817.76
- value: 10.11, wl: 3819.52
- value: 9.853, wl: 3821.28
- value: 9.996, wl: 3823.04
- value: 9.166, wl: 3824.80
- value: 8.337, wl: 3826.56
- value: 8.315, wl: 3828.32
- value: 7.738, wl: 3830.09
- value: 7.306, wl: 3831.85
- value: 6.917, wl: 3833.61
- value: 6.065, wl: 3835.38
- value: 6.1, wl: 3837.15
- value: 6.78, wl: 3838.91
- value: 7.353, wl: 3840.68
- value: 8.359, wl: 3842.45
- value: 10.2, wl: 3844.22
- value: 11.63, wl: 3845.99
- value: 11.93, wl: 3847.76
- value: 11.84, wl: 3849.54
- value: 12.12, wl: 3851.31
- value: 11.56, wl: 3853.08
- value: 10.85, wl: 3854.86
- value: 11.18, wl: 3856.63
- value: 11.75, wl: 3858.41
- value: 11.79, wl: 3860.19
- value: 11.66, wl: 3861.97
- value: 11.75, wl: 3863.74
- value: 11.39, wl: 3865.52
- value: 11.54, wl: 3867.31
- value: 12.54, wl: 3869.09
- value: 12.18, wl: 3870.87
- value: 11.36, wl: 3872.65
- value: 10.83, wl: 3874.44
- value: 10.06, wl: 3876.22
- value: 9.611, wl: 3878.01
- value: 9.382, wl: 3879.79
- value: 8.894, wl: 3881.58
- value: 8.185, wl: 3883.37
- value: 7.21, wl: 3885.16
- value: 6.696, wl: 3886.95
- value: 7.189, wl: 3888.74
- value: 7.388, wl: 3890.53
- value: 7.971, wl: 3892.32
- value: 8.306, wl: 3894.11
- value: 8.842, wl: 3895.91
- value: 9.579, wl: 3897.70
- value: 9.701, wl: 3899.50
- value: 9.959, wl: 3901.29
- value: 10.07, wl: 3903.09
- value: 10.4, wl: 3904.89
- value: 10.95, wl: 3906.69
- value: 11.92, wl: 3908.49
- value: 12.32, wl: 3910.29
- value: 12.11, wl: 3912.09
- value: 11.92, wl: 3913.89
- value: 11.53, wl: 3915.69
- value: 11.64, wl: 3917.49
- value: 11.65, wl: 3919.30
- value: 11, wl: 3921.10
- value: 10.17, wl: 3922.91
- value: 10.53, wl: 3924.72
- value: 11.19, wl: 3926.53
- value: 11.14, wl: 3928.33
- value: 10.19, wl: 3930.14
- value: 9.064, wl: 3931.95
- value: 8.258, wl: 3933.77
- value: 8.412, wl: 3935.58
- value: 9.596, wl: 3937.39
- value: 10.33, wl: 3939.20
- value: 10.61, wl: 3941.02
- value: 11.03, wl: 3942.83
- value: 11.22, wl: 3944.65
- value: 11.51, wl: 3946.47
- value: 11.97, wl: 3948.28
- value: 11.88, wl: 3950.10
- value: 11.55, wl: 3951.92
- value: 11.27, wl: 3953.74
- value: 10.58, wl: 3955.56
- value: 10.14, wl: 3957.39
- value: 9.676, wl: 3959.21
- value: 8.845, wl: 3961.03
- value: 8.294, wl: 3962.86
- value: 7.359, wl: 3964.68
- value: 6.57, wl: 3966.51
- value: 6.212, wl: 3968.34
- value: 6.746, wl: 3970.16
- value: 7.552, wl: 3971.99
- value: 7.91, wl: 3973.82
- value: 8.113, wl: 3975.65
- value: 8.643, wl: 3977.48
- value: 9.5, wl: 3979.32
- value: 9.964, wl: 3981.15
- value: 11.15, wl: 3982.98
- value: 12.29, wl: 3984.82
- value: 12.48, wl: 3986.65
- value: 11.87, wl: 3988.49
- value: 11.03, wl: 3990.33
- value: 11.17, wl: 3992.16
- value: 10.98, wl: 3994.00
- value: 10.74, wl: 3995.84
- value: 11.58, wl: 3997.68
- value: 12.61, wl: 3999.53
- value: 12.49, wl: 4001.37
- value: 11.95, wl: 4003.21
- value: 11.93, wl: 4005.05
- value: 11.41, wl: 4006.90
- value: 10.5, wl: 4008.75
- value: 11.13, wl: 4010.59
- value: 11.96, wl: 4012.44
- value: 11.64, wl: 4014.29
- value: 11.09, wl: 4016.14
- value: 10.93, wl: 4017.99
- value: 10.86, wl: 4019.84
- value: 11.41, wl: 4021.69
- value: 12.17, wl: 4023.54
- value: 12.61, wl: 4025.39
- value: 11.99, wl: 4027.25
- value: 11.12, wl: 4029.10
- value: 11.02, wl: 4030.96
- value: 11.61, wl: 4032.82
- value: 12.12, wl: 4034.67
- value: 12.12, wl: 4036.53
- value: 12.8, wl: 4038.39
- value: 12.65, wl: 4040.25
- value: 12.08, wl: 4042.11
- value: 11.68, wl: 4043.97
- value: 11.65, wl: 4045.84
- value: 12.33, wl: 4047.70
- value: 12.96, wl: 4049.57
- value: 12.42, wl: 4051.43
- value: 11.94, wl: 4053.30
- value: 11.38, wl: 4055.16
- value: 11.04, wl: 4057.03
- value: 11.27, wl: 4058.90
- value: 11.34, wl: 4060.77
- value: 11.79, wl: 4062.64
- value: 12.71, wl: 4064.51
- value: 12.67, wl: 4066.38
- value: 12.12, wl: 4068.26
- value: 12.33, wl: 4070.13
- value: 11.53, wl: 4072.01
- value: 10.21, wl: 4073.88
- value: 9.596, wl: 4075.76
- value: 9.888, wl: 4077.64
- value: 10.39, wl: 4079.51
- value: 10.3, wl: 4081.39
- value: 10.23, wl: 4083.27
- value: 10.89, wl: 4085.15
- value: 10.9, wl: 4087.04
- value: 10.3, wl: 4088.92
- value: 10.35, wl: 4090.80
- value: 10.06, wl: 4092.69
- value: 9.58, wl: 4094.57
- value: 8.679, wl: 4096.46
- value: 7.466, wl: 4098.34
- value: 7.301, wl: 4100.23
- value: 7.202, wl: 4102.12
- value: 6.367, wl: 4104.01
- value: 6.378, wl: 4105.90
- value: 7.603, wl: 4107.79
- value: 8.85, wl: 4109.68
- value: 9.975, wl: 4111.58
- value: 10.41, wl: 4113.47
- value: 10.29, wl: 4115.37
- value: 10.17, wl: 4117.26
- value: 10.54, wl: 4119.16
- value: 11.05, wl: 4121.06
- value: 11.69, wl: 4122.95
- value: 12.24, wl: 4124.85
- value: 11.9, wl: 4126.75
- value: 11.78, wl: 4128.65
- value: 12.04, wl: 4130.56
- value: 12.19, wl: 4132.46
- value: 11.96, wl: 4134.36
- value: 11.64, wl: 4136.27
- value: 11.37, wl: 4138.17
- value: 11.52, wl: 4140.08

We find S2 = 1.18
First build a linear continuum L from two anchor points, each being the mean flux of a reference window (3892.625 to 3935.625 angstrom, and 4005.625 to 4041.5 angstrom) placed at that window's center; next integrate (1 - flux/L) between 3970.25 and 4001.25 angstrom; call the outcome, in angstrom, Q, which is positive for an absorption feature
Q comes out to 2.26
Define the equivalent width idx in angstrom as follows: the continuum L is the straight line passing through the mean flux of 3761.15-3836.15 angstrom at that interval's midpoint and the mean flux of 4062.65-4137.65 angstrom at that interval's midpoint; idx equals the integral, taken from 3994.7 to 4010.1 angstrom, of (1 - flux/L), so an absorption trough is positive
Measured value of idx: -2.95 angstrom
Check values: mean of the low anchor 8.57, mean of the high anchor 10.3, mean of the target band 11.6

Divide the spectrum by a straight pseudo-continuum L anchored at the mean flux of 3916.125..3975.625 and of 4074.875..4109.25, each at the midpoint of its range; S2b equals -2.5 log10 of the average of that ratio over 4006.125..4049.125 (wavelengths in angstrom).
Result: -0.24 mag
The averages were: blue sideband 9.8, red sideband 9.08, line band 11.7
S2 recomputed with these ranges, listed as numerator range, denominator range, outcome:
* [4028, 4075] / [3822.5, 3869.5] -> 1.34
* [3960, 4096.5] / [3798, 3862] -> 1.26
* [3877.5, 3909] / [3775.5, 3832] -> 1.03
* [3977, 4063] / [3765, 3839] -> 1.52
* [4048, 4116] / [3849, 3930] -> 1.08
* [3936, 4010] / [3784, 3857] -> 1.21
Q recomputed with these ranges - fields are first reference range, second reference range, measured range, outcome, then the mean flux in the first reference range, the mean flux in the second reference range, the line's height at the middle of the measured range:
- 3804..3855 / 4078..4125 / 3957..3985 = 2.8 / 9.49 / 9.53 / 9.51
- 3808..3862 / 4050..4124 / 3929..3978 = 2.8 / 9.74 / 10.3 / 9.98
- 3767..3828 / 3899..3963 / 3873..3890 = 2.1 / 8.86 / 10.7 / 9.99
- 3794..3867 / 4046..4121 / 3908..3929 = -3.5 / 9.49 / 10.3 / 9.78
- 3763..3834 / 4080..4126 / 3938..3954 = -3.8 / 8.64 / 9.55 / 9.08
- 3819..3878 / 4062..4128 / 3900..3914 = -1.5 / 10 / 10.1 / 10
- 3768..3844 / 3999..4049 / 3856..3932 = -3.9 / 8.57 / 11.8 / 9.87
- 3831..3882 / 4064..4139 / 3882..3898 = 3.6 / 10.2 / 10.3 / 10.2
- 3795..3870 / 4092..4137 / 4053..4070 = -3.4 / 9.64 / 9.89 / 9.84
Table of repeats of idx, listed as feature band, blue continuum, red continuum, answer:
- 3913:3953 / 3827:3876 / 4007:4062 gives 0.3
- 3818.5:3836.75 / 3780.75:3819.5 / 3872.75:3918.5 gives 1.9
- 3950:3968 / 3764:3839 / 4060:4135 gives 0.1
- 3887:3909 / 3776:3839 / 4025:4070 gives 1.8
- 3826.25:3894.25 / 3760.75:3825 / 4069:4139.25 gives -3.9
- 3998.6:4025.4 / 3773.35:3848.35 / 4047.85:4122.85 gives -4.6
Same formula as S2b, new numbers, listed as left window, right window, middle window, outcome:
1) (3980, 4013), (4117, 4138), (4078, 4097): 0.14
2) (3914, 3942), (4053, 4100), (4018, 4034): -0.10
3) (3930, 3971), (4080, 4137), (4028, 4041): -0.21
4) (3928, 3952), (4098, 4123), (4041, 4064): -0.25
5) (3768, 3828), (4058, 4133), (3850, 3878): -0.24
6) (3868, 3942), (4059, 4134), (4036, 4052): -0.20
